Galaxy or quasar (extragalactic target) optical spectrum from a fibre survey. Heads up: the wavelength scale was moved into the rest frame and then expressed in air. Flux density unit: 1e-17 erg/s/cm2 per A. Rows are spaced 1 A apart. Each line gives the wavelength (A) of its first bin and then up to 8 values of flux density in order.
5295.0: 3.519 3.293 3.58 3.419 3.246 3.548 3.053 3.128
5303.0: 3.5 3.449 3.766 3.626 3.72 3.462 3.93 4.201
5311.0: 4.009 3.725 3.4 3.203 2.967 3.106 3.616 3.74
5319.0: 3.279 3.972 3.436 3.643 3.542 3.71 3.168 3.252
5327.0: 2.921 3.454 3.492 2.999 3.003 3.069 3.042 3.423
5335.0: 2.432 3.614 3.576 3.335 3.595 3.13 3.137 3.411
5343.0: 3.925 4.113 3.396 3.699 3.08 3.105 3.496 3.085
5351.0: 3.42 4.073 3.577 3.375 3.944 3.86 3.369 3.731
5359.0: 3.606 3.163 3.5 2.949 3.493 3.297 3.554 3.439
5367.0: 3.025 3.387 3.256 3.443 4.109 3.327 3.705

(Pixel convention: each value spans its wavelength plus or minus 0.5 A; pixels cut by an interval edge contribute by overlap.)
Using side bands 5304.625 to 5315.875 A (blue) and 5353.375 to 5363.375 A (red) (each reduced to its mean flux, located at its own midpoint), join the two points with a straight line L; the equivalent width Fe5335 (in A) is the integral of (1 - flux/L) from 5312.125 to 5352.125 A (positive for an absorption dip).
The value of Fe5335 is 2.1 A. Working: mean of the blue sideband 3.62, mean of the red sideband 3.5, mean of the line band 3.37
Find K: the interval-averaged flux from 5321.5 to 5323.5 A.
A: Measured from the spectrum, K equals 3.59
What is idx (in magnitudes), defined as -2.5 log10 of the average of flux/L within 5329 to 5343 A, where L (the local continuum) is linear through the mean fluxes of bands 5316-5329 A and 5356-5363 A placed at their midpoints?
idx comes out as 0.066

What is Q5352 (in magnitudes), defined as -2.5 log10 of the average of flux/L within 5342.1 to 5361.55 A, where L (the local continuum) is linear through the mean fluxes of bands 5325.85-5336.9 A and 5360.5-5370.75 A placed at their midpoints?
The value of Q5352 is -0.09 mag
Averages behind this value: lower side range 3.17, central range 3.55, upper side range 3.35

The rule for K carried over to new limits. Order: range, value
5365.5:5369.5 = 3.28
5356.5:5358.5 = 3.55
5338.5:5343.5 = 3.44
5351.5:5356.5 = 3.77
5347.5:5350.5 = 3.23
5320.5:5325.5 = 3.5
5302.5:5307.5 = 3.61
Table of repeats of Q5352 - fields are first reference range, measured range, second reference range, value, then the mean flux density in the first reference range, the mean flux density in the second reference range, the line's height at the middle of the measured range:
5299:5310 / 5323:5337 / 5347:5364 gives 0.09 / 3.54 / 3.47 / 3.5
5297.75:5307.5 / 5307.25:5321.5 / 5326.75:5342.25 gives -0.07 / 3.45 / 3.23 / 3.37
